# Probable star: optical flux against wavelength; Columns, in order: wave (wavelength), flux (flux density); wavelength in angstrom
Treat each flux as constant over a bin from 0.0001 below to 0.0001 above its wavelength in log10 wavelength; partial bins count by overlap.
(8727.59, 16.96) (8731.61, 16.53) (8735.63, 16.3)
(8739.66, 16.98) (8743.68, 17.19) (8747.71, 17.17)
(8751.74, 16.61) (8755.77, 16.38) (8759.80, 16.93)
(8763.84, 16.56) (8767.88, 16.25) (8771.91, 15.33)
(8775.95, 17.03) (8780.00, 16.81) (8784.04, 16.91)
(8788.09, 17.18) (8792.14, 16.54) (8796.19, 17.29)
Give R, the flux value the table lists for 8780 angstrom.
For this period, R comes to 16.81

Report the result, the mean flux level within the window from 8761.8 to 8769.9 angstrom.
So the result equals 16.4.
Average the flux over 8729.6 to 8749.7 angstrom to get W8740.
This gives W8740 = 16.8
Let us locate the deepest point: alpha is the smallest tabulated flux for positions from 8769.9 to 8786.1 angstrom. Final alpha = 15.33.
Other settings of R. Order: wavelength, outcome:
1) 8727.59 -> 16.96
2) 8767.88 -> 16.25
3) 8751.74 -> 16.61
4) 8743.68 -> 17.19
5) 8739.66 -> 16.98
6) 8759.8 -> 16.93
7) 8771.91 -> 15.33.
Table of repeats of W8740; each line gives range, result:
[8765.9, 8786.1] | 16.5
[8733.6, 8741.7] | 16.6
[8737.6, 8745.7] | 17.1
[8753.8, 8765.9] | 16.6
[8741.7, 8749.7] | 17.2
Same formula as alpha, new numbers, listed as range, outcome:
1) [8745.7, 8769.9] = 16.25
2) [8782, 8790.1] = 16.91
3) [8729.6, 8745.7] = 16.3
